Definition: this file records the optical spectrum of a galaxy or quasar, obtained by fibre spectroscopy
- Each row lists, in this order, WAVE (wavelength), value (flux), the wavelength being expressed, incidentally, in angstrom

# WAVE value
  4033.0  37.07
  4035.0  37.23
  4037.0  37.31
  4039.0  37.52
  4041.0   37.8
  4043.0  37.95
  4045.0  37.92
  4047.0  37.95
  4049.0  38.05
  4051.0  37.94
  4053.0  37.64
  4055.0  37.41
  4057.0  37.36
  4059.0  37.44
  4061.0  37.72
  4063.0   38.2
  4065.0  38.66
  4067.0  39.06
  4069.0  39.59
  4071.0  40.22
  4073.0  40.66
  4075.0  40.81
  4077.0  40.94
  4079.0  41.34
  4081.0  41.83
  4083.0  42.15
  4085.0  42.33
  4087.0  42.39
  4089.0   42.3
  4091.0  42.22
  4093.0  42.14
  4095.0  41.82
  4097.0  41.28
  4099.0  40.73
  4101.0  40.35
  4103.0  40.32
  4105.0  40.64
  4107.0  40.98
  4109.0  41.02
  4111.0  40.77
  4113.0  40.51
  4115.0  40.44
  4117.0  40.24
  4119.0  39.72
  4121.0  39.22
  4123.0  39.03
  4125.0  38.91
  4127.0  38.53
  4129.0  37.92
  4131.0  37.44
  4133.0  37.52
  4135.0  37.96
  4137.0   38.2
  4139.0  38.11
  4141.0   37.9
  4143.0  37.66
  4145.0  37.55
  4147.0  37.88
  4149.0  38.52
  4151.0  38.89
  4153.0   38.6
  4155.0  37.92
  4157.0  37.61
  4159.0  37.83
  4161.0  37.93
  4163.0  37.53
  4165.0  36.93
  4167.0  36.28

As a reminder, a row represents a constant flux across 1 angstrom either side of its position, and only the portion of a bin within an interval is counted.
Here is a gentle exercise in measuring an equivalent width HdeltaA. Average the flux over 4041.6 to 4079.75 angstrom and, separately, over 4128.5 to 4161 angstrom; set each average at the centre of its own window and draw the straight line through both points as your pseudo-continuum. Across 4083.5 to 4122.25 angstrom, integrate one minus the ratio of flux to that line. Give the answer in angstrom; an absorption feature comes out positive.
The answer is -2.69 angstrom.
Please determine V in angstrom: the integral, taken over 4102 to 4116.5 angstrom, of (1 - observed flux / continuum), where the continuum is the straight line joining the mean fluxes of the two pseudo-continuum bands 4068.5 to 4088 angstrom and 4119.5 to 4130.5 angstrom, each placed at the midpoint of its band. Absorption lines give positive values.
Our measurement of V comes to -0.40 angstrom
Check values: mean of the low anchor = 41.3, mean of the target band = 40.7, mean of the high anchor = 38.7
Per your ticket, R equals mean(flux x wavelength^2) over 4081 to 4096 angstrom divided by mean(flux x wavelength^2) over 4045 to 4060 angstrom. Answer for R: 1.14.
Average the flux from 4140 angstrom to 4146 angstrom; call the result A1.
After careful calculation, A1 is 37.7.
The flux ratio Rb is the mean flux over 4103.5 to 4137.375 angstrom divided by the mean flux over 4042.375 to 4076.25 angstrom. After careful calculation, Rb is 1.0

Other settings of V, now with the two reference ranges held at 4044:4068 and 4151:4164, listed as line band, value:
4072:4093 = -2.1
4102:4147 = -1.3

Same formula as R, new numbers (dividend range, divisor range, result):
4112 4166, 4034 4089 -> 1.02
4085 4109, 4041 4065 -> 1.12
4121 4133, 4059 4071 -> 1.02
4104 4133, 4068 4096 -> 0.97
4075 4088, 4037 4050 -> 1.12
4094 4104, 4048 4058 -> 1.11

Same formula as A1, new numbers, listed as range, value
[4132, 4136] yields 37.7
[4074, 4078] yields 40.9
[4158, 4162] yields 37.9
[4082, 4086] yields 42.2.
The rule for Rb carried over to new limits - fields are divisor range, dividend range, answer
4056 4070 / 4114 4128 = 1.03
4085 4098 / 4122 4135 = 0.91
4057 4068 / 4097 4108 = 1.07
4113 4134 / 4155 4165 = 0.97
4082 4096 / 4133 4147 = 0.90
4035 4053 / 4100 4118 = 1.07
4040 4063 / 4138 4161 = 1.01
